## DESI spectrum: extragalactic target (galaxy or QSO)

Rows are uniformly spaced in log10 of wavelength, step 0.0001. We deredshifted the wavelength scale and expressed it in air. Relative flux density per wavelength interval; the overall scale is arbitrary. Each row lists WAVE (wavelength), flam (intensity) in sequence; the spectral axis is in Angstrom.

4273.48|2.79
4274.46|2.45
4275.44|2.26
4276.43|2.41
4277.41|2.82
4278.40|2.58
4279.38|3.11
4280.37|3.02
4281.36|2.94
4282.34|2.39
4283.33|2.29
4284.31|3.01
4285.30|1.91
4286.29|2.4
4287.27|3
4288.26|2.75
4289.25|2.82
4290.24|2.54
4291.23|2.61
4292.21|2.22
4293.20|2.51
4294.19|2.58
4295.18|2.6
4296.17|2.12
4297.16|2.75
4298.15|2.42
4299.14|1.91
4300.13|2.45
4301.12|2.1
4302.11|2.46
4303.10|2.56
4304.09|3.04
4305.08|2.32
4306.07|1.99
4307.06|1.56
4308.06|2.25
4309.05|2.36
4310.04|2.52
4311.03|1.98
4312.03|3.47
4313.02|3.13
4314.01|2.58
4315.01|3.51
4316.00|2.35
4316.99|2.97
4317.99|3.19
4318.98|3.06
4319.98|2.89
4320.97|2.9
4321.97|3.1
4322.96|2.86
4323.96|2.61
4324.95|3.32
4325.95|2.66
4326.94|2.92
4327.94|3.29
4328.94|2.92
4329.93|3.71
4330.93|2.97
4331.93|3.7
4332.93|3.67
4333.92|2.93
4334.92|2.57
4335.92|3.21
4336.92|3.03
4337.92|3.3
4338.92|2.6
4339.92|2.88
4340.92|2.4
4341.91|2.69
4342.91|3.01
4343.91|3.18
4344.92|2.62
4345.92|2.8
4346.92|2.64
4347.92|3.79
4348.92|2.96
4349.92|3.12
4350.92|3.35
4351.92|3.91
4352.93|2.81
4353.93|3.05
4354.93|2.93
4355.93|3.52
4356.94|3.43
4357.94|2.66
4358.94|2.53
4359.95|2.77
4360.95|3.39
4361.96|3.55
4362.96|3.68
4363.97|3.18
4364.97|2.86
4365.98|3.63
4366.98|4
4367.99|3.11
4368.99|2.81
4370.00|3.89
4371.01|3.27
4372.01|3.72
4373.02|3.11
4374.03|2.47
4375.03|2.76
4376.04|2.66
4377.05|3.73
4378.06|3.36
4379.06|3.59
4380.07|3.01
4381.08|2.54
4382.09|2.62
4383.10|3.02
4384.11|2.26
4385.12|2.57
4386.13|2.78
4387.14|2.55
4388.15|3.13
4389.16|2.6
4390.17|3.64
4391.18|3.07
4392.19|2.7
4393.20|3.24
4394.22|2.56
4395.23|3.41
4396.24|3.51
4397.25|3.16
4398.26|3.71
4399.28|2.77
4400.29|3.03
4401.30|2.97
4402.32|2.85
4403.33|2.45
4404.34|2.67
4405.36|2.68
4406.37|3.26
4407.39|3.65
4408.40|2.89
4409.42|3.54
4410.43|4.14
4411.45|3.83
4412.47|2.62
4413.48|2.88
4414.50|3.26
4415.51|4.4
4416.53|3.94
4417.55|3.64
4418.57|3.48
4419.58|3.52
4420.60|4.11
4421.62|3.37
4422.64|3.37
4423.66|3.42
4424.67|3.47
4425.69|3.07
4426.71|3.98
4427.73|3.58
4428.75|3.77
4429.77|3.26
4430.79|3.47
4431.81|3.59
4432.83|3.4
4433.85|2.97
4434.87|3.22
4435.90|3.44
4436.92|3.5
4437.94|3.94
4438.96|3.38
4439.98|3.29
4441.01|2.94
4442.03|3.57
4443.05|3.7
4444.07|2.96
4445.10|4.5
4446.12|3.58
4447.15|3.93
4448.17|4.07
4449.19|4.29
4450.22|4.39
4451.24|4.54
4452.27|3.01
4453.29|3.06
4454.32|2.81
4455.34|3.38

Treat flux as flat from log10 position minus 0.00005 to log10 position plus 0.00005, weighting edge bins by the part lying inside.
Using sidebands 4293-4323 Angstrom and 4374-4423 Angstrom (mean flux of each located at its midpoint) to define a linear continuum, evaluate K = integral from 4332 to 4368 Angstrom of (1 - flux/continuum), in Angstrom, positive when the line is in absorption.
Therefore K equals -3.27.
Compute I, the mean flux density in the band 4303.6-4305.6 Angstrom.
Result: 2.67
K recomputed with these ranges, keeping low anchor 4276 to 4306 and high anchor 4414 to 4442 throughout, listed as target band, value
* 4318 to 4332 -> -1.3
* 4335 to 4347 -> 0.2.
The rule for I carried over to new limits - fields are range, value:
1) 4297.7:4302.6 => 2.27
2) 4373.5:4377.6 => 2.91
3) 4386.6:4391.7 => 3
